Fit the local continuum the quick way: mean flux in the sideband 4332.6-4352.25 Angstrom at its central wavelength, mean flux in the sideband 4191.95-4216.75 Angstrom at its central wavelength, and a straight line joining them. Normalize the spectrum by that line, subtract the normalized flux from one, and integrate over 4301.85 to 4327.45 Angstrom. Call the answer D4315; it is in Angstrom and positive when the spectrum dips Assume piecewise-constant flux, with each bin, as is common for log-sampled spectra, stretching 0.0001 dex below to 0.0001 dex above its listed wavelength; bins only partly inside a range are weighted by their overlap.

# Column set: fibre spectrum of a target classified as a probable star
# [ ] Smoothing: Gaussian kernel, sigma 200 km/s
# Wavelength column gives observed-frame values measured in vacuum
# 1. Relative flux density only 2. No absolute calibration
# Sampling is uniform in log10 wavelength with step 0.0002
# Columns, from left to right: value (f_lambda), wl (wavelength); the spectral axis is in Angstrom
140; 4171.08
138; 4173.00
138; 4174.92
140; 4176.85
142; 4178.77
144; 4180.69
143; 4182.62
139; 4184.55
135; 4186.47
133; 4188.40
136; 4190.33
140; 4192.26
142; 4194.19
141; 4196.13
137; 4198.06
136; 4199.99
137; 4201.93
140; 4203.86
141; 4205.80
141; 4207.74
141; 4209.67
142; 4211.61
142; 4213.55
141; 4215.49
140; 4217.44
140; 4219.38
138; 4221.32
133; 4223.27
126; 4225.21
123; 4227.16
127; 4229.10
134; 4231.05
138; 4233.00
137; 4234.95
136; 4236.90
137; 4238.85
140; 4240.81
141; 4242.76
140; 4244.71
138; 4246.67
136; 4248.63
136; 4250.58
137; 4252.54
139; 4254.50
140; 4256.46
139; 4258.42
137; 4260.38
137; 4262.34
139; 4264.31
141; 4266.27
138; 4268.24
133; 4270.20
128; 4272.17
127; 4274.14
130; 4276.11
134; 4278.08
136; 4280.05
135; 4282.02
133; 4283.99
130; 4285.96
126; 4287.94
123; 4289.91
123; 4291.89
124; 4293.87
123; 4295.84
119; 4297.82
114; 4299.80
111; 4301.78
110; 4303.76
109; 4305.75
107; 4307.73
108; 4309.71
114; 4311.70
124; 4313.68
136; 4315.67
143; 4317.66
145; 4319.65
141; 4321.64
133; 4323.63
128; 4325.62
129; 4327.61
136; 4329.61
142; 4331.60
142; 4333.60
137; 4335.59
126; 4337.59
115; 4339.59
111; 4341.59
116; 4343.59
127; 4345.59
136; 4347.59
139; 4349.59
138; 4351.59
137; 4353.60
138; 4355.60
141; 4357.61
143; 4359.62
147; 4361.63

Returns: 1.2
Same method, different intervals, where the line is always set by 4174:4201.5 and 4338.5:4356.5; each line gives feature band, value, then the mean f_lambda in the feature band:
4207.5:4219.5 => -0.3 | 141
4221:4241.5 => 0.4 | 133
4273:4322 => 2.6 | 125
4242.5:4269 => -0.8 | 138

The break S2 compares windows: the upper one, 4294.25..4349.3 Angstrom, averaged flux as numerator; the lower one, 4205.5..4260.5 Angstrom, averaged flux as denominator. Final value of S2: 0.9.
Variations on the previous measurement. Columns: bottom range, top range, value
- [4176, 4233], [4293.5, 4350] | 0.91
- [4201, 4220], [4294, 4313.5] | 0.81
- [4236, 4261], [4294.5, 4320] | 0.87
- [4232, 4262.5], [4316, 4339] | 0.99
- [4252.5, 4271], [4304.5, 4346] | 0.92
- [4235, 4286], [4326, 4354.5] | 0.96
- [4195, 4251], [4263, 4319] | 0.92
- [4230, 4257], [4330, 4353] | 0.95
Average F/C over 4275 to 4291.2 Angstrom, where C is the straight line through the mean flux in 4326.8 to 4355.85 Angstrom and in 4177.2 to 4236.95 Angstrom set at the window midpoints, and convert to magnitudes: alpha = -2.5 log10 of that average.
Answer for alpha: 0.03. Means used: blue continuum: 138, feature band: 131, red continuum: 131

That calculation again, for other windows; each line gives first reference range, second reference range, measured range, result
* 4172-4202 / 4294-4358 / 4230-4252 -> -0.03 mag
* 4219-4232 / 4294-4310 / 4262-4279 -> -0.11 mag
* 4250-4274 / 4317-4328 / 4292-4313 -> 0.19 mag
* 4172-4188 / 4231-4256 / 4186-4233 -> 0.01 mag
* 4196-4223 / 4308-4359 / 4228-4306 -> 0.03 mag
